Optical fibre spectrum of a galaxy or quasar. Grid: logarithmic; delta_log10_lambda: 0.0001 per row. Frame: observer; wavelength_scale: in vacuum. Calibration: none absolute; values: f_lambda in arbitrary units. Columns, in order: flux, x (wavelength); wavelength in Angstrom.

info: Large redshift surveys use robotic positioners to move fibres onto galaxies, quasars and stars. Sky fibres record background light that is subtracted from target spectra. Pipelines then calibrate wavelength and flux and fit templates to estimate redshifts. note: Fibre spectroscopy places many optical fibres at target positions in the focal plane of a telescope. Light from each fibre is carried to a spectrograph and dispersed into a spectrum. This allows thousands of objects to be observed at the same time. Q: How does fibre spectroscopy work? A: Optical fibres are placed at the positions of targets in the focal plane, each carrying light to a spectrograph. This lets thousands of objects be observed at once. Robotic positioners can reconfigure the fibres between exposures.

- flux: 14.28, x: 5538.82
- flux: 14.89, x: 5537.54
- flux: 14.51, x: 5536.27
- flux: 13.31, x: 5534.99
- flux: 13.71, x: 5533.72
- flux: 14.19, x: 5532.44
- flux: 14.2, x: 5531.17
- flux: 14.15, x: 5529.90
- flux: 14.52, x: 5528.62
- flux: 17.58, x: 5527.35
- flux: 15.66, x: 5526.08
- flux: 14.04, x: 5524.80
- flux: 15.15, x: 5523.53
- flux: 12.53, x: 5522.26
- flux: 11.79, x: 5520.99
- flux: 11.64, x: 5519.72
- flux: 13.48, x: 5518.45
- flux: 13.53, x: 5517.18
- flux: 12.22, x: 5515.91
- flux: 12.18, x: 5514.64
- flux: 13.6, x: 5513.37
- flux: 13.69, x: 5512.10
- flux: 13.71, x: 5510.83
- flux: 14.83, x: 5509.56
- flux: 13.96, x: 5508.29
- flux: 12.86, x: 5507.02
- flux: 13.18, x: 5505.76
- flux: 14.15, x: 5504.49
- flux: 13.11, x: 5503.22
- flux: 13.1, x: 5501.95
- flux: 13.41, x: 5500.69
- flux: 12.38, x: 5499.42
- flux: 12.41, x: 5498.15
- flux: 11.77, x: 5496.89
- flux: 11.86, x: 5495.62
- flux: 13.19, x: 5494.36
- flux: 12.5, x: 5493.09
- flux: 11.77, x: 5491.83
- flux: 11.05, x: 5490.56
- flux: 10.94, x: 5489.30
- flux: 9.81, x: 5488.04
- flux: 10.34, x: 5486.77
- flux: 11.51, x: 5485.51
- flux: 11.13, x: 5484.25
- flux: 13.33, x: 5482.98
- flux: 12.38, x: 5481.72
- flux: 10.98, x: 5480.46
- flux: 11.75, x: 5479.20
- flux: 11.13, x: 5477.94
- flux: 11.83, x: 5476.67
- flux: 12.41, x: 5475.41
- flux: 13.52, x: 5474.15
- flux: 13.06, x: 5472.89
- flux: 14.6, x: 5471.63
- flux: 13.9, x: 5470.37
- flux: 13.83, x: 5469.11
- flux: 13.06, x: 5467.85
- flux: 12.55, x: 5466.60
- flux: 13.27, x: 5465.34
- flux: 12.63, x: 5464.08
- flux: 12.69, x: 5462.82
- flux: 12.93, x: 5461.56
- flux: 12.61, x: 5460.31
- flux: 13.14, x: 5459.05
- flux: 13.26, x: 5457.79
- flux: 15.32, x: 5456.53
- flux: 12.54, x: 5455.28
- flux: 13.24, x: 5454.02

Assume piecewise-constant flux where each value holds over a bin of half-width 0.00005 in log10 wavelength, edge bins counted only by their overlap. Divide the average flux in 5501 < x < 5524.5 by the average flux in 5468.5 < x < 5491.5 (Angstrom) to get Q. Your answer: 1.1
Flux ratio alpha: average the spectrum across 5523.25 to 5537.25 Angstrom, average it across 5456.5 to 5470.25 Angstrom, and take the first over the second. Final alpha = 1.11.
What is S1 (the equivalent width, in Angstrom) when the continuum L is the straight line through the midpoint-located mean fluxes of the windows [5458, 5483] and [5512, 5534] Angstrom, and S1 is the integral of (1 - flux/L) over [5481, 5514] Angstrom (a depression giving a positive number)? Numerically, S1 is 1.9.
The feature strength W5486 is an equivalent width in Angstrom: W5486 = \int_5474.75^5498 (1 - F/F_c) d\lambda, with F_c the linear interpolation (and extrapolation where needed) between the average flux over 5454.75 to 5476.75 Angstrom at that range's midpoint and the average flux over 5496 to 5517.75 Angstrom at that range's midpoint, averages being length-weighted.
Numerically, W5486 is 2.7 Angstrom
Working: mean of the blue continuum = 13.2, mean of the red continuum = 13.2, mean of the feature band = 11.7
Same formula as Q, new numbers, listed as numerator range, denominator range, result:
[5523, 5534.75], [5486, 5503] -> 1.24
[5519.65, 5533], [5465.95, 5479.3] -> 1.10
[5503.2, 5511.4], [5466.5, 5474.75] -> 1.01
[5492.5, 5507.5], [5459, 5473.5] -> 0.97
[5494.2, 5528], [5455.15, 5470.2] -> 1.01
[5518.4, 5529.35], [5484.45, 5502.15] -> 1.19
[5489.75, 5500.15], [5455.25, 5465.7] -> 0.92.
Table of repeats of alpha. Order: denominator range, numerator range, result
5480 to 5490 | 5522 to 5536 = 1.28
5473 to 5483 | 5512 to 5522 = 1.05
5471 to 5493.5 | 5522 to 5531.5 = 1.25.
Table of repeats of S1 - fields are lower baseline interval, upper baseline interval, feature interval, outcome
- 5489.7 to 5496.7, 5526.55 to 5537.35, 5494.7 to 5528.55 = -0.4 Angstrom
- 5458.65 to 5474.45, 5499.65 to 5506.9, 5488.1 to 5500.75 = 1.3 Angstrom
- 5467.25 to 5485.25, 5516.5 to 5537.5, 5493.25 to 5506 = 0.4 Angstrom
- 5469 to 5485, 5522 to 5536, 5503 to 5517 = 0.4 Angstrom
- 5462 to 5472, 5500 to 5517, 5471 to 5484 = 0.8 Angstrom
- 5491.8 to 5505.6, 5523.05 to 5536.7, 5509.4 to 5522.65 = 0.8 Angstrom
